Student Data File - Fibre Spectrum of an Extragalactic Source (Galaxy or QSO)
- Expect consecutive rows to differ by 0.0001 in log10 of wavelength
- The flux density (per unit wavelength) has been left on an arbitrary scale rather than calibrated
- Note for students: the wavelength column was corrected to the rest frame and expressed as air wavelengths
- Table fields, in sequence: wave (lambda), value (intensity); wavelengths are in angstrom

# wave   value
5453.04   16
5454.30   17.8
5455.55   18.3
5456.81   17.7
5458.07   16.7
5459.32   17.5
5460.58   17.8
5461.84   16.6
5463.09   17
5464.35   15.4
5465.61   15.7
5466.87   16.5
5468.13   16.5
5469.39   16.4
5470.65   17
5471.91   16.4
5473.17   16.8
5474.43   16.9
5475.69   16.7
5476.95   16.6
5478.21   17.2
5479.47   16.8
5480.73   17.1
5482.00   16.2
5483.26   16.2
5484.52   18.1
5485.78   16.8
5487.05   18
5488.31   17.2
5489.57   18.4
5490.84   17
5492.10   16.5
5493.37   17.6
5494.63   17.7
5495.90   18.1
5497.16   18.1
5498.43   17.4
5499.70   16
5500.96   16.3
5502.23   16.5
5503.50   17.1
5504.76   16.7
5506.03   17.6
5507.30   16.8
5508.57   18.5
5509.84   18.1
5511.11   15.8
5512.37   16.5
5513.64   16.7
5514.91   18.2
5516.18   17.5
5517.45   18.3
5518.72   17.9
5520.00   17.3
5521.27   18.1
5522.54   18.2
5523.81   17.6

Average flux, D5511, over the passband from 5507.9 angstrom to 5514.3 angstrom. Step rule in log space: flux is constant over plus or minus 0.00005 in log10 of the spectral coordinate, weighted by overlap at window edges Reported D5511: 17.1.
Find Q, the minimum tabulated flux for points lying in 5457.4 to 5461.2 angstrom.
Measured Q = 16.7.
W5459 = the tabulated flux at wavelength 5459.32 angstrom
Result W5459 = 17.5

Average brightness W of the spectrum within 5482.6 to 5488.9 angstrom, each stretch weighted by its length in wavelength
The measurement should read 17.3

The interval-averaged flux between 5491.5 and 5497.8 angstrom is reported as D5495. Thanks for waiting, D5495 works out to 17.6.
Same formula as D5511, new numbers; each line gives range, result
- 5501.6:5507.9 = 16.9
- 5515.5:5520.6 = 17.7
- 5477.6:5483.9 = 16.7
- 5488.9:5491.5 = 17.7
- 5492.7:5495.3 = 17.6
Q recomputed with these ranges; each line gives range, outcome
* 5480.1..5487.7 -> 16.2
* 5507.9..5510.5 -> 18.1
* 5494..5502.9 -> 16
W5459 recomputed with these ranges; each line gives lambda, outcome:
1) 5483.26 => 16.2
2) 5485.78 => 16.8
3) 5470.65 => 17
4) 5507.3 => 16.8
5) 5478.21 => 17.2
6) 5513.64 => 16.7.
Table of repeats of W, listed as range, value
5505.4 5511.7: 17.4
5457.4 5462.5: 17.2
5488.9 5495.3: 17.4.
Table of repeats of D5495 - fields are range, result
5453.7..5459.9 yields 17.6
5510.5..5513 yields 16.2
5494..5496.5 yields 17.9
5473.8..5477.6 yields 16.7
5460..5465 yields 16.7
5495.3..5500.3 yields 17.4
